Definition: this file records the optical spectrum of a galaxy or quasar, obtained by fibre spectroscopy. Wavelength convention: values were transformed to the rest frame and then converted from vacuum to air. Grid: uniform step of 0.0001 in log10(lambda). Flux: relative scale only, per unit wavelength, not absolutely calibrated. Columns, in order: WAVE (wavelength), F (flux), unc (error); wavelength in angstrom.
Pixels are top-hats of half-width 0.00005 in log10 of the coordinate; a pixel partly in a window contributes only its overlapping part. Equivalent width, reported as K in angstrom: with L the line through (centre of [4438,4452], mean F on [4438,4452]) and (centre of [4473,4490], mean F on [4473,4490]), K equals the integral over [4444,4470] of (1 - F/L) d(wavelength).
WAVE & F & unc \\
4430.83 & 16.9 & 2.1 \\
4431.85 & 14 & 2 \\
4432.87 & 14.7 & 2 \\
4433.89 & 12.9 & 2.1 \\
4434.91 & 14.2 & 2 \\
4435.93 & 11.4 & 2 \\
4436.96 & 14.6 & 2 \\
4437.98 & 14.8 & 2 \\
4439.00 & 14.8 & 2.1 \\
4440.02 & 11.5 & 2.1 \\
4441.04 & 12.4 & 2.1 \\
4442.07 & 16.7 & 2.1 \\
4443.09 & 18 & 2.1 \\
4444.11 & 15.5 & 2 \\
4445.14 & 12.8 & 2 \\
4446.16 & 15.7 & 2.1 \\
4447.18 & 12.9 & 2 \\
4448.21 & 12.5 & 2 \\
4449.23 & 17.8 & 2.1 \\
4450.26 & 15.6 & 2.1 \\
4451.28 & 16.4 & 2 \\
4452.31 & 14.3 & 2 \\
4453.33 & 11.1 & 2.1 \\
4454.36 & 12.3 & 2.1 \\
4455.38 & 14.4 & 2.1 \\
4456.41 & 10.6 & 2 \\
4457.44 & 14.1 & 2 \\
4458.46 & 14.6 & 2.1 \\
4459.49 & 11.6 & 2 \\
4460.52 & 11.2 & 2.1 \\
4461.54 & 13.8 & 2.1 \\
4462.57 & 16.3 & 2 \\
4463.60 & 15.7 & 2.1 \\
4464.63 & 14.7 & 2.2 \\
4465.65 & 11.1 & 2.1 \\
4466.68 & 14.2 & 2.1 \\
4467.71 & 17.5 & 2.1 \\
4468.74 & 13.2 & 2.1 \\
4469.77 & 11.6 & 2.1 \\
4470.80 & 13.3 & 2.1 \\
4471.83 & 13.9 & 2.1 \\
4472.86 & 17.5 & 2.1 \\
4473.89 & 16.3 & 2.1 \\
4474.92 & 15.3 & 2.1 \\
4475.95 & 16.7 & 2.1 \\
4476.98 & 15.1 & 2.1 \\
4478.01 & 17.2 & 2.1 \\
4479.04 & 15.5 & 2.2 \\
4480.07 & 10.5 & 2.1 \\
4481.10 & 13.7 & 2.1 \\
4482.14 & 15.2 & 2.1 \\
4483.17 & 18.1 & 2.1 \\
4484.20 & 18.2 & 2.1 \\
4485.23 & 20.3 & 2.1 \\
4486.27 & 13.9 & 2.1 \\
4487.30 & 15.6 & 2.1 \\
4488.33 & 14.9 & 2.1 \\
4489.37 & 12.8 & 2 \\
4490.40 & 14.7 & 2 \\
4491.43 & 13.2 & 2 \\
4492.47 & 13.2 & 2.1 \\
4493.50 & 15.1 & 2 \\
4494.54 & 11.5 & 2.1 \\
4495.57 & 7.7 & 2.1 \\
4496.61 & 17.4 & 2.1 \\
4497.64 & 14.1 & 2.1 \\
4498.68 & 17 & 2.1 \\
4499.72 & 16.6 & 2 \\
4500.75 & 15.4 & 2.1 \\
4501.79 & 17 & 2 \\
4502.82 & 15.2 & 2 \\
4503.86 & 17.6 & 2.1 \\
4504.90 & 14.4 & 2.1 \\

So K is 2.0 angstrom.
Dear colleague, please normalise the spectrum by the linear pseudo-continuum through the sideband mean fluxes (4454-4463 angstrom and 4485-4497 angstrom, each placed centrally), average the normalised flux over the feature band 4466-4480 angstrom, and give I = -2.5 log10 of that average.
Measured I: -0.11 mag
